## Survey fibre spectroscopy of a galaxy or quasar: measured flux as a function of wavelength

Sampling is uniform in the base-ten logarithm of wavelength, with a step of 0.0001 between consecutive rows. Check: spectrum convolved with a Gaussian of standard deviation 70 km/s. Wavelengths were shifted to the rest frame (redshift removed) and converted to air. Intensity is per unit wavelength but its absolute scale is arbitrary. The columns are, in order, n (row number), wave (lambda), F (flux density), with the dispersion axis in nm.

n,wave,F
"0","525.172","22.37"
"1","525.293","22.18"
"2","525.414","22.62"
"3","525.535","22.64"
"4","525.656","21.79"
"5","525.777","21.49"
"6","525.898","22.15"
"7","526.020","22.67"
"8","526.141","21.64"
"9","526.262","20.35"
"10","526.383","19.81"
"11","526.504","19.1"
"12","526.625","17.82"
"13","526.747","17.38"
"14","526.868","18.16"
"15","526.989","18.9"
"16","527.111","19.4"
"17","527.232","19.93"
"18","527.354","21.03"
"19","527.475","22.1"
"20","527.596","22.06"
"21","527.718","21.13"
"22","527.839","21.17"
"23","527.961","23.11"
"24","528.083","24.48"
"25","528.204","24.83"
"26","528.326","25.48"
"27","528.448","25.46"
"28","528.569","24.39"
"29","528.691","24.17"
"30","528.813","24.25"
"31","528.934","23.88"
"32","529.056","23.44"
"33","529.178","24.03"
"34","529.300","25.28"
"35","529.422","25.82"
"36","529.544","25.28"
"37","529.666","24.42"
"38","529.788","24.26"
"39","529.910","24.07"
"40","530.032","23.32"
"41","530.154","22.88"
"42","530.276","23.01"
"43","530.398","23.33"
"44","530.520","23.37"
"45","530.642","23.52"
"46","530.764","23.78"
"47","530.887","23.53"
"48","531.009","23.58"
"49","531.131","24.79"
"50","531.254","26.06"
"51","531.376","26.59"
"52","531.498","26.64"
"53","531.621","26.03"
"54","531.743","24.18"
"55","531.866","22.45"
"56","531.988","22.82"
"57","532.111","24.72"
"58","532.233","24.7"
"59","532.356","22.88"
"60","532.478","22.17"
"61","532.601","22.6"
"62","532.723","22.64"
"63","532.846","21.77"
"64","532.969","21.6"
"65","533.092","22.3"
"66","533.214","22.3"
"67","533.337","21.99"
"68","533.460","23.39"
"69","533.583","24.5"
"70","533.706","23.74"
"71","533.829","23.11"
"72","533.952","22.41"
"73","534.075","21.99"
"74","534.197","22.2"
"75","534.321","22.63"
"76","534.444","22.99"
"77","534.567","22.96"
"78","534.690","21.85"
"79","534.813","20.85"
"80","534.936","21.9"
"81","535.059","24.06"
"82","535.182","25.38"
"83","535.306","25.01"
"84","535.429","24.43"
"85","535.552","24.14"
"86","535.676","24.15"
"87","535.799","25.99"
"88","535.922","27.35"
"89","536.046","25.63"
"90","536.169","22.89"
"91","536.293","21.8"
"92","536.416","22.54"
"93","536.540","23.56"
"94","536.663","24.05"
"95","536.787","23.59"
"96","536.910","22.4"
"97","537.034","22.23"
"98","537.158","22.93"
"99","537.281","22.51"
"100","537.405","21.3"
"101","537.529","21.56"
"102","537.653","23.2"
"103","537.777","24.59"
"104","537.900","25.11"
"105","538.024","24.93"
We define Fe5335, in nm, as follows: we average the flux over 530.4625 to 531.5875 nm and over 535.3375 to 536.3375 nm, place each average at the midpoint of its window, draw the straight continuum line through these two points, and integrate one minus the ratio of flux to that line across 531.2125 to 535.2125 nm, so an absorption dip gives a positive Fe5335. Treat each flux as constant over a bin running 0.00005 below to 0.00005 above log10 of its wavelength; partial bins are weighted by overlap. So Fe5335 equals 0.23 nm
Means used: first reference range 24.7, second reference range 24.6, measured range 23.3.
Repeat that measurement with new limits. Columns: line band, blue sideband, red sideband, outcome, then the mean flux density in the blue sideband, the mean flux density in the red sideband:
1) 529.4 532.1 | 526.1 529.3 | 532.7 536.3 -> -0.21 nm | 21.9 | 23.3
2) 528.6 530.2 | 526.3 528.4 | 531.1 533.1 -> -0.15 nm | 21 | 23.8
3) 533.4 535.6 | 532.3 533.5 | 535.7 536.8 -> 0.00 nm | 22.4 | 24.2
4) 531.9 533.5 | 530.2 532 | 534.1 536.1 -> 0.09 nm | 24.3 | 23.8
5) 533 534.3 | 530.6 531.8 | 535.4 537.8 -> 0.08 nm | 24.9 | 23.5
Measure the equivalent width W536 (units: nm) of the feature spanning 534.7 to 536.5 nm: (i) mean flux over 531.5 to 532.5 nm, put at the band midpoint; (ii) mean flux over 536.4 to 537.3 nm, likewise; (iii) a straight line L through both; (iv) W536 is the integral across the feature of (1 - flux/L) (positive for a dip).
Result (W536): -0.05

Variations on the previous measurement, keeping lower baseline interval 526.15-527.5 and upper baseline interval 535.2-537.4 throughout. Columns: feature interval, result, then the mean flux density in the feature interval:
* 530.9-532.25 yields -0.19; 24.7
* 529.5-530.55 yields -0.14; 23.8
